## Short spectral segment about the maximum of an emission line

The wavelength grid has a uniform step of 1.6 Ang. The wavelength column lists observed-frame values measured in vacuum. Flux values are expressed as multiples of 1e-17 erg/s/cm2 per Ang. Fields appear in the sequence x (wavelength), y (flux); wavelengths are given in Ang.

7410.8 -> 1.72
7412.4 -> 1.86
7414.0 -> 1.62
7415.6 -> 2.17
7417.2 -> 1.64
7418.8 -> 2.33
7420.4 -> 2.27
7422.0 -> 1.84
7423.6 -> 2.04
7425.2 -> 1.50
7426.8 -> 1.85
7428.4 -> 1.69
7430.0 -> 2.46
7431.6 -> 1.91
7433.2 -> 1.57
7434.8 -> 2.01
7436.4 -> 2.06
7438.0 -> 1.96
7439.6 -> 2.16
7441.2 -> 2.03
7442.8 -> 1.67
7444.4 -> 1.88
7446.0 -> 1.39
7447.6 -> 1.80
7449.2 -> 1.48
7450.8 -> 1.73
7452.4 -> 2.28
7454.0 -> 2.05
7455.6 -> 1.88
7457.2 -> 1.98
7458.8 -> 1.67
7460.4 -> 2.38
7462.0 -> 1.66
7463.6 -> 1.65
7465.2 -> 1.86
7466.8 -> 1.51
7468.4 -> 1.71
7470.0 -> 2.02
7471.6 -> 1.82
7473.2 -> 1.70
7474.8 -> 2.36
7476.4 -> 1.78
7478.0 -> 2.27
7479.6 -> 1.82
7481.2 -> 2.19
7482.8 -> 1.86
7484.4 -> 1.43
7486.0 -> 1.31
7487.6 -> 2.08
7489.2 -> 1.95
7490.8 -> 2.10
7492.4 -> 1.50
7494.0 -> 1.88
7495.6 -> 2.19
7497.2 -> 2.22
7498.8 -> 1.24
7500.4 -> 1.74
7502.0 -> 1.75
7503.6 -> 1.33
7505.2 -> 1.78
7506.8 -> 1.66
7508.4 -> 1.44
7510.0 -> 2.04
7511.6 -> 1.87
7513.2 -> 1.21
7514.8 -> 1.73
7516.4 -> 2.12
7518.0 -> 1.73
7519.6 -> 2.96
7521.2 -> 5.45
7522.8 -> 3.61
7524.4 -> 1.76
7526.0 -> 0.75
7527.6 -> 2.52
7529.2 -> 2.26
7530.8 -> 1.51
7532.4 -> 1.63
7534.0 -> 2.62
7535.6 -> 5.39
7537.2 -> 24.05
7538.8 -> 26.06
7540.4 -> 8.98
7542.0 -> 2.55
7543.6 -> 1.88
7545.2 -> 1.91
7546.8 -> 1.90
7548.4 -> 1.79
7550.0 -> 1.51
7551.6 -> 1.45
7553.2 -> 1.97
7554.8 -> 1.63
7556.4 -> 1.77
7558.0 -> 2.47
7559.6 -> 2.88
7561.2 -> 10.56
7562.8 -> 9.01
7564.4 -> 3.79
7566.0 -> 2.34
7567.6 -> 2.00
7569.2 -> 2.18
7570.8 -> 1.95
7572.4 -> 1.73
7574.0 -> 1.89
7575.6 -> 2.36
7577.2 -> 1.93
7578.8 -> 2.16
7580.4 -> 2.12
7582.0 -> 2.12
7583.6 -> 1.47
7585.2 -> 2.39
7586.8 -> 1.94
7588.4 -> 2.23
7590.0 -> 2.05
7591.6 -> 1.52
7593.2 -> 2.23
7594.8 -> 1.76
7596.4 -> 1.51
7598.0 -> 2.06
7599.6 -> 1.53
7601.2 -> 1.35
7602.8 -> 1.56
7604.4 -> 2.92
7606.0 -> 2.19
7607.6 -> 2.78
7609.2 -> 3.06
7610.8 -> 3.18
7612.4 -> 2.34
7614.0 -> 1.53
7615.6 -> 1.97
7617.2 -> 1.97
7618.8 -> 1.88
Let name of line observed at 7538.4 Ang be H-alpha 6563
